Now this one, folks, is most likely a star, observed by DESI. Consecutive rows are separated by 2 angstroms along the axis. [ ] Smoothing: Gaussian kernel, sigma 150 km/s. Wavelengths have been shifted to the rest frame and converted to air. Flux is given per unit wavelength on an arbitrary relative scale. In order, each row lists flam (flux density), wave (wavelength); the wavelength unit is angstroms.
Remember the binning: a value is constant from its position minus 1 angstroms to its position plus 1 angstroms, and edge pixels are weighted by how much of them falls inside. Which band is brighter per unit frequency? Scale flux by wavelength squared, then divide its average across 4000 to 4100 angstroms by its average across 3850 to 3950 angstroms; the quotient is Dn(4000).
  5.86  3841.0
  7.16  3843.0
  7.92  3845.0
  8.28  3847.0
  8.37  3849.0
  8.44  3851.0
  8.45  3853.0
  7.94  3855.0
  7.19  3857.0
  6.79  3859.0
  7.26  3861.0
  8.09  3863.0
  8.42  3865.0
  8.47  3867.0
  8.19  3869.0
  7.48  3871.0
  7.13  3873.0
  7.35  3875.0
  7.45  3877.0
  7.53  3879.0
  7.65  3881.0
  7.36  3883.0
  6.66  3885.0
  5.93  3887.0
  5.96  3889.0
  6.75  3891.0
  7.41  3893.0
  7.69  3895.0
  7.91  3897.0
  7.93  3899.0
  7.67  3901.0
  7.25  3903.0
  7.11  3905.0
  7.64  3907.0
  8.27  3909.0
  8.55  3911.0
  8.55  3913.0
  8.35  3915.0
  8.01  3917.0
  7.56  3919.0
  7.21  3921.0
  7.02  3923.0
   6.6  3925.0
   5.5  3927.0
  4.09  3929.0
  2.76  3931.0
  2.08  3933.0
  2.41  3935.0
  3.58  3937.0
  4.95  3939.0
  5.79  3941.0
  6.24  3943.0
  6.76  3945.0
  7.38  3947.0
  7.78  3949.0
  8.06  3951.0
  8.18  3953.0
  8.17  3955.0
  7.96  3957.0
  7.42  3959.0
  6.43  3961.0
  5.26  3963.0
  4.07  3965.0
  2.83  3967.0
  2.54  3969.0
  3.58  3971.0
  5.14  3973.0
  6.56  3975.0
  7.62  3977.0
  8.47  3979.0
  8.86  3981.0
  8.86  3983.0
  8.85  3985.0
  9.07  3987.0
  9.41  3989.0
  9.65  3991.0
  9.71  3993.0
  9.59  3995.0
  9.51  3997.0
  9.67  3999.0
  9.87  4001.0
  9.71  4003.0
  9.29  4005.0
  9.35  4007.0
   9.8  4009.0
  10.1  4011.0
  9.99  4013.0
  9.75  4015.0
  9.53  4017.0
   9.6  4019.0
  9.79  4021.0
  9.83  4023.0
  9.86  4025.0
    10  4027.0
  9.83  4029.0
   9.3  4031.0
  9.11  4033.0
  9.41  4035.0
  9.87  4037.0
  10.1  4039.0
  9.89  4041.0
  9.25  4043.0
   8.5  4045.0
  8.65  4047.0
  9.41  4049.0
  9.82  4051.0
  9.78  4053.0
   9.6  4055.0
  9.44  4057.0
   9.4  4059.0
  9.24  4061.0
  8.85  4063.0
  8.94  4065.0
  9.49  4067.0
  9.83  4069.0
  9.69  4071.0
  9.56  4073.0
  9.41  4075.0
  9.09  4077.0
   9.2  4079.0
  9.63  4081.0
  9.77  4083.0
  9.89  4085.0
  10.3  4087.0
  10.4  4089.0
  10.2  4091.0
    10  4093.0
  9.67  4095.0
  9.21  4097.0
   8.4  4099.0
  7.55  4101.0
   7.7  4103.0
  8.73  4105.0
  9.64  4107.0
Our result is 1.5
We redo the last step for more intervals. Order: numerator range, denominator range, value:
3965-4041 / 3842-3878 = 1.20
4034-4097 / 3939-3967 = 1.52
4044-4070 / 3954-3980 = 1.66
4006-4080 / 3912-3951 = 1.68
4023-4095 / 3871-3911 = 1.42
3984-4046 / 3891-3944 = 1.56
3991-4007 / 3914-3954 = 1.65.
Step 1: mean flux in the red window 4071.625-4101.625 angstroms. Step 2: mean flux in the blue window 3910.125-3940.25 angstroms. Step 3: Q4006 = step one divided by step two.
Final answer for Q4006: 1.64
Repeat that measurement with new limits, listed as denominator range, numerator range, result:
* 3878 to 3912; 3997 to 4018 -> 1.32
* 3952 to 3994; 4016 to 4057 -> 1.35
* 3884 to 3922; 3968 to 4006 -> 1.10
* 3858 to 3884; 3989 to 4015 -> 1.27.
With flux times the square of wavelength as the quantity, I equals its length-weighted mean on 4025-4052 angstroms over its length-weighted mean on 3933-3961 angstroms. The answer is 1.6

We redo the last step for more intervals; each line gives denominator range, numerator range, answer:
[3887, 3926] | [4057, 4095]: 1.39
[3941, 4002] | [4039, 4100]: 1.34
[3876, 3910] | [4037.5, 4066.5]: 1.39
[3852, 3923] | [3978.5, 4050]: 1.34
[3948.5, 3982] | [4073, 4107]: 1.56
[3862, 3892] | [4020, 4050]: 1.40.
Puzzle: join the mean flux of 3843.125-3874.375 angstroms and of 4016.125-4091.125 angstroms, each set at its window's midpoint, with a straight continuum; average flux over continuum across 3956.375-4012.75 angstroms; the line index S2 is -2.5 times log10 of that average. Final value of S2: 0.15 mag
